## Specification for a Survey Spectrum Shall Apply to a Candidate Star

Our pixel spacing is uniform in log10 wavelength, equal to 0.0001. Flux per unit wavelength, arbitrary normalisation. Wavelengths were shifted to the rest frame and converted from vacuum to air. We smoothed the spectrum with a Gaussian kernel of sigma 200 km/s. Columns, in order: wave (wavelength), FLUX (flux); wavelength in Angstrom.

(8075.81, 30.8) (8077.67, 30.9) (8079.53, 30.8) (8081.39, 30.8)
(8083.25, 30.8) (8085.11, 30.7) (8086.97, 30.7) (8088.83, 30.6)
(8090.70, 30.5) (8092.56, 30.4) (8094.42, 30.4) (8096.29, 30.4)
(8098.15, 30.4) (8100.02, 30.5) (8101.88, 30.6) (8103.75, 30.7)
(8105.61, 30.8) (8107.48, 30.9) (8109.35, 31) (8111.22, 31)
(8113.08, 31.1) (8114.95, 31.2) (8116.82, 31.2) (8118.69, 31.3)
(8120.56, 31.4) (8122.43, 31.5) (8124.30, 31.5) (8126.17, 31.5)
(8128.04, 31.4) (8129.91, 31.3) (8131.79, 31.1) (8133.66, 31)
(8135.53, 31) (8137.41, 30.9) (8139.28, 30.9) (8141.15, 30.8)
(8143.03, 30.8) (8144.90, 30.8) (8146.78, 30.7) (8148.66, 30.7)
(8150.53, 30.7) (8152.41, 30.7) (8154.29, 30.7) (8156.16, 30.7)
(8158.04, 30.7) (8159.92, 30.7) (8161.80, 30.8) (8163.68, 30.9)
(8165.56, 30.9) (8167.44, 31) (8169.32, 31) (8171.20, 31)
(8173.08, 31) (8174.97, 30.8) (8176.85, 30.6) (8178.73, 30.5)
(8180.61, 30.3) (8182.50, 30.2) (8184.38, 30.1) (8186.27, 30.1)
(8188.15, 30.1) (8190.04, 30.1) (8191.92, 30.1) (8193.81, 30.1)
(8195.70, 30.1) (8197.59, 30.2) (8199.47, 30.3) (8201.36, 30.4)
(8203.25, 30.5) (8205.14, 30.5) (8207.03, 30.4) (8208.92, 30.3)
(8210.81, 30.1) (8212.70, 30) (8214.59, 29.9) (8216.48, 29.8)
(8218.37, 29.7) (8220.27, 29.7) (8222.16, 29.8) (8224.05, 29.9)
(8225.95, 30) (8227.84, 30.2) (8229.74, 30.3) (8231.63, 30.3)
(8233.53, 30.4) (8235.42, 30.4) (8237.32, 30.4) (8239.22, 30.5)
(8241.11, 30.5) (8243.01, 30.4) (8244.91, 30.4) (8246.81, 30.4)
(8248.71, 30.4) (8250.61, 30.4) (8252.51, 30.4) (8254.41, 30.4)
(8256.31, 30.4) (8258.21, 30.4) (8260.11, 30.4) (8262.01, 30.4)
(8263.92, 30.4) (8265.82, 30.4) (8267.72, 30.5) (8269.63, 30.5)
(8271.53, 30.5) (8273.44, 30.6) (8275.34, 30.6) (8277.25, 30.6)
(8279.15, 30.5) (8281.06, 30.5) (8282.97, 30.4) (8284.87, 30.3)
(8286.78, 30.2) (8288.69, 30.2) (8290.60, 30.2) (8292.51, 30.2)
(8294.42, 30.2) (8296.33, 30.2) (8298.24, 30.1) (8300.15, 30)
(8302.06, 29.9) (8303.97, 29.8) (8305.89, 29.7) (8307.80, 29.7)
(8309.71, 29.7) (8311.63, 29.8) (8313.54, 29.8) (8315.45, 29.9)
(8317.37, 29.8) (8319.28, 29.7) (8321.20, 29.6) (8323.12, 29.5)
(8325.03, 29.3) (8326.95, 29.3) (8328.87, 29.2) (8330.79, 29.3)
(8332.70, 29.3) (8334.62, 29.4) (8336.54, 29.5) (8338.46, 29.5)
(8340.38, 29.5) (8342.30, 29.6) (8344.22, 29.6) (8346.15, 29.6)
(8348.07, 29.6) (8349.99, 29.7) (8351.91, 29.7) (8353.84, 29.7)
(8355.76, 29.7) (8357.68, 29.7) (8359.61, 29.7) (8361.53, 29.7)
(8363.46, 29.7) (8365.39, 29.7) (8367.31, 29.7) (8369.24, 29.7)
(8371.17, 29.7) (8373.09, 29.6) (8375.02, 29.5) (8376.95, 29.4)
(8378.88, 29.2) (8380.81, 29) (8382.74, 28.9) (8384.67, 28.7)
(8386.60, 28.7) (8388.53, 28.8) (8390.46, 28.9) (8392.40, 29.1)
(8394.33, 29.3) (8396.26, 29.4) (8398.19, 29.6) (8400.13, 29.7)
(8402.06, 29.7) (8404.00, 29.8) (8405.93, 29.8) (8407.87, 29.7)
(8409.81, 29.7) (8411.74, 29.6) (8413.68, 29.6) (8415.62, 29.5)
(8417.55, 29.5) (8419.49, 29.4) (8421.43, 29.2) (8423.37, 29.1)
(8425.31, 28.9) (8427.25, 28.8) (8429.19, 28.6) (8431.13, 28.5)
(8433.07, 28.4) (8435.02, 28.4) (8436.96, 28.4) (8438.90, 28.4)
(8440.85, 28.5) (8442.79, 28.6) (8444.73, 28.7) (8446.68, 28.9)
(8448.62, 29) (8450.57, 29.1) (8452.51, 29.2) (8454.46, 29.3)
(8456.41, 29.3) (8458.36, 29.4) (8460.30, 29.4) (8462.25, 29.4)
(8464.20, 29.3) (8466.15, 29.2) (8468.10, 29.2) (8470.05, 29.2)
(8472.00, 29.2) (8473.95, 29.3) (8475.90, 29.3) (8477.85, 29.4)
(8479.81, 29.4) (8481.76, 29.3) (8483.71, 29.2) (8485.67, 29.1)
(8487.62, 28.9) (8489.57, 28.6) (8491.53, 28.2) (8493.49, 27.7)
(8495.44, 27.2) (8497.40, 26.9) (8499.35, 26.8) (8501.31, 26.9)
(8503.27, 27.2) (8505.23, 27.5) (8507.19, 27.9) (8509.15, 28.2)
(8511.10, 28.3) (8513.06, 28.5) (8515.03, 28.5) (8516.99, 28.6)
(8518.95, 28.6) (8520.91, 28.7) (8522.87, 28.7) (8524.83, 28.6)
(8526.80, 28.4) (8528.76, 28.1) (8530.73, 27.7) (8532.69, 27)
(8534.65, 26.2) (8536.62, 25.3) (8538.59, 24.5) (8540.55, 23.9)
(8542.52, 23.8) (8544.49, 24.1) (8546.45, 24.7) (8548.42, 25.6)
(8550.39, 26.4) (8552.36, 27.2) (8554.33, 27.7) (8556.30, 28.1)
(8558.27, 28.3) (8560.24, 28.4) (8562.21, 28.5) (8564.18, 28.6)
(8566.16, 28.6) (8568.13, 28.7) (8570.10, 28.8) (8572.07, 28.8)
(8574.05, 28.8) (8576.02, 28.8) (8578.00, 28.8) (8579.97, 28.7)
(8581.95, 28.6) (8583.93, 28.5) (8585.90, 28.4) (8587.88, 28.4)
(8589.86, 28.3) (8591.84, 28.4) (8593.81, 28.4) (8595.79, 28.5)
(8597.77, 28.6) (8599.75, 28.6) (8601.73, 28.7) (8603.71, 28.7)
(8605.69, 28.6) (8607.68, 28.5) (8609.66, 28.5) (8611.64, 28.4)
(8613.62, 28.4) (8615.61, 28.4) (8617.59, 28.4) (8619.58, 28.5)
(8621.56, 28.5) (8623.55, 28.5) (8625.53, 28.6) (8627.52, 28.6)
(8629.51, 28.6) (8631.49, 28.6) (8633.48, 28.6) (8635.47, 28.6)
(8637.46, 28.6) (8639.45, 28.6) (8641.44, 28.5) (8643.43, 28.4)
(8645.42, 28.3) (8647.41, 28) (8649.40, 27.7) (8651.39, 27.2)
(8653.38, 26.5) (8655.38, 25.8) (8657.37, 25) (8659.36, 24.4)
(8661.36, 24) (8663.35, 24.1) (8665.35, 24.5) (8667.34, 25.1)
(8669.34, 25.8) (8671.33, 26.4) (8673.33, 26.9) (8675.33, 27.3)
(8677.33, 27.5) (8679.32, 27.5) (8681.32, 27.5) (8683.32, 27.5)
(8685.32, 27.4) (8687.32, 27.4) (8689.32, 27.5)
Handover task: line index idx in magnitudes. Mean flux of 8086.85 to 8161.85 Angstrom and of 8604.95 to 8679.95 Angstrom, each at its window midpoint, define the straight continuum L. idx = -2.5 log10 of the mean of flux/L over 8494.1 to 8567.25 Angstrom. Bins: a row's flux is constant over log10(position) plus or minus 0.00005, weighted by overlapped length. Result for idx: 0.04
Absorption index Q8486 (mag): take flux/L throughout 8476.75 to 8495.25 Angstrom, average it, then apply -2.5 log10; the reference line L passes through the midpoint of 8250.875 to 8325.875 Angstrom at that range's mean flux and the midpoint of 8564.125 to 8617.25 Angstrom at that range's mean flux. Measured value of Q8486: 0.01 mag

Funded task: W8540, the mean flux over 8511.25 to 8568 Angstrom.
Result 27.2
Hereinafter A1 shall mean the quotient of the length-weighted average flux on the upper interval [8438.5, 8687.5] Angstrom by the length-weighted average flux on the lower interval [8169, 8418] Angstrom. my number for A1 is 0.93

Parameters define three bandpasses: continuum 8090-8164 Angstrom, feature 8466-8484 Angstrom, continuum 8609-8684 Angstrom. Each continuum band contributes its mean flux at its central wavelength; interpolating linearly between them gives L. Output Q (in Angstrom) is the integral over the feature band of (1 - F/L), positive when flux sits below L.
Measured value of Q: -0.5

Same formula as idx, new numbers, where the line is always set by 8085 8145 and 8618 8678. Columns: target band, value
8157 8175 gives -0.01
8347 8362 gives -0.02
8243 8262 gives -0.02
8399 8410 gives -0.03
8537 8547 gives 0.15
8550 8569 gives -0.01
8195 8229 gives 0.01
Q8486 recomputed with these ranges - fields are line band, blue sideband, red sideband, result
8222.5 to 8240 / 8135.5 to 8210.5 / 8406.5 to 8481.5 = 0.00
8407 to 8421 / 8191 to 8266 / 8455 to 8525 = -0.02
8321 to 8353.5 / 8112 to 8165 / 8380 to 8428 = 0.01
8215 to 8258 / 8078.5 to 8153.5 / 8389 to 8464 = 0.00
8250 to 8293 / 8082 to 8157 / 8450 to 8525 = -0.02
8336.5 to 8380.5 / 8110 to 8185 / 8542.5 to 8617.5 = 0.00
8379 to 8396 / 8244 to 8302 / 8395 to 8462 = 0.02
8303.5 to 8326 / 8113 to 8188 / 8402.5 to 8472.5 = 0.01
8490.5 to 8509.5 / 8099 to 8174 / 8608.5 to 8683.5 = 0.04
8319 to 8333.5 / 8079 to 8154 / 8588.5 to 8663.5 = 0.01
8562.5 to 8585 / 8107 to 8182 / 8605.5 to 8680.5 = -0.03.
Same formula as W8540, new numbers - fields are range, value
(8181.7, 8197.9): 30.1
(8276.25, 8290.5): 30.4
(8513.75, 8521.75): 28.6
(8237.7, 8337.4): 30.1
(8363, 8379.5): 29.6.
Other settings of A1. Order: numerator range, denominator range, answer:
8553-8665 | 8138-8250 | 0.92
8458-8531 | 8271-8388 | 0.96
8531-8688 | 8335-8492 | 0.94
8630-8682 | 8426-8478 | 0.93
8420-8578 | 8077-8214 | 0.92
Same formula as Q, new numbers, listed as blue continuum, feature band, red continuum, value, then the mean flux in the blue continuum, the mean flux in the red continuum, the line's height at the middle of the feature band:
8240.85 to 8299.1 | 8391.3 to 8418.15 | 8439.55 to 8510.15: -0.29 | 30.4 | 28.7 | 29.3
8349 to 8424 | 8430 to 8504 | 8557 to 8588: 1.00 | 29.5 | 28.6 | 29.1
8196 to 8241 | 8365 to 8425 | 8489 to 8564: -1.85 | 30.2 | 27.3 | 28.5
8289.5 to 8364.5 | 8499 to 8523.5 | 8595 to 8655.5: 0.67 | 29.7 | 28.3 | 28.8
